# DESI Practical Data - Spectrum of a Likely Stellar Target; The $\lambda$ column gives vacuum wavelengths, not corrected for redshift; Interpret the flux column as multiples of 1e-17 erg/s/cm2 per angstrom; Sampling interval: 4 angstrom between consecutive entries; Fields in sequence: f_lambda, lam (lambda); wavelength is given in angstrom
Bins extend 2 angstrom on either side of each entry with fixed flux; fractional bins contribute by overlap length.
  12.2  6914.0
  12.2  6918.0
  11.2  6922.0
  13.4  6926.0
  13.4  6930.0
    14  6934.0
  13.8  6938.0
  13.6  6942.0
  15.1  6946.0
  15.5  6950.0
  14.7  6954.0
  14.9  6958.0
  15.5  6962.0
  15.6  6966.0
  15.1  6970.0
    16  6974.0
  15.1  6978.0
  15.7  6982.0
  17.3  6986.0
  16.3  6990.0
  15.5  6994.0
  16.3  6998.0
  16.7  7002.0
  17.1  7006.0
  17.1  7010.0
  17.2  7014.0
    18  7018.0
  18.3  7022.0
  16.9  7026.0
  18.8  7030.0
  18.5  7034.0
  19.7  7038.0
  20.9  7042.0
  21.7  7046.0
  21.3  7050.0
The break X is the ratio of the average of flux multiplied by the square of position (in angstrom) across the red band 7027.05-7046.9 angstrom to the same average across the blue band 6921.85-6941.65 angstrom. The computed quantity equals 1.5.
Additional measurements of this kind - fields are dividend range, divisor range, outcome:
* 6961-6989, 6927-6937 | 1.17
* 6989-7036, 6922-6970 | 1.22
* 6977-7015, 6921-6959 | 1.19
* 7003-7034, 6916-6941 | 1.39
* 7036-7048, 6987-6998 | 1.31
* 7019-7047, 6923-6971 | 1.35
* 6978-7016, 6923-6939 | 1.25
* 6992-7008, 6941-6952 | 1.12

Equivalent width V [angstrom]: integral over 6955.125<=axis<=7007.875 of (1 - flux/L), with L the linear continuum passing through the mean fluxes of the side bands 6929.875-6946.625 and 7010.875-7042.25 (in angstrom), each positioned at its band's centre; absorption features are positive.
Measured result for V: 0.6 angstrom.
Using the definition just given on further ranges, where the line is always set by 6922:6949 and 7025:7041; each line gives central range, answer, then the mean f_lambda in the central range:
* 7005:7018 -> 0.3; 17.3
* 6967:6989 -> 0.1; 15.8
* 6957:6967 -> -0.2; 15.3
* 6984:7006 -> 0.4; 16.5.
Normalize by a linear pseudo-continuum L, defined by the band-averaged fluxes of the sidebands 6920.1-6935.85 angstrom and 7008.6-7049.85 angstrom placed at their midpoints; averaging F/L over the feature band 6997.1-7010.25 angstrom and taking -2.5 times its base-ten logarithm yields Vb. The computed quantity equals 0.04 mag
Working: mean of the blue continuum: 13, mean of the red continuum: 18.8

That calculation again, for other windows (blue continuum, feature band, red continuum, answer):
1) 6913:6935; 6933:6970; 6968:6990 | -0.04 mag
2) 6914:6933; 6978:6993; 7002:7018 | -0.02 mag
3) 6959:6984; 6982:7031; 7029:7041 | 0.03 mag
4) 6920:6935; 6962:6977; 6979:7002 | -0.03 mag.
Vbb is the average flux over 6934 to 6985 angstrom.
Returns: 15.1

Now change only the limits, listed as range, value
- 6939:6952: 14.7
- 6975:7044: 17.4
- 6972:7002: 16.1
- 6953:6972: 15.2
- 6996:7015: 16.9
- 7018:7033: 18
